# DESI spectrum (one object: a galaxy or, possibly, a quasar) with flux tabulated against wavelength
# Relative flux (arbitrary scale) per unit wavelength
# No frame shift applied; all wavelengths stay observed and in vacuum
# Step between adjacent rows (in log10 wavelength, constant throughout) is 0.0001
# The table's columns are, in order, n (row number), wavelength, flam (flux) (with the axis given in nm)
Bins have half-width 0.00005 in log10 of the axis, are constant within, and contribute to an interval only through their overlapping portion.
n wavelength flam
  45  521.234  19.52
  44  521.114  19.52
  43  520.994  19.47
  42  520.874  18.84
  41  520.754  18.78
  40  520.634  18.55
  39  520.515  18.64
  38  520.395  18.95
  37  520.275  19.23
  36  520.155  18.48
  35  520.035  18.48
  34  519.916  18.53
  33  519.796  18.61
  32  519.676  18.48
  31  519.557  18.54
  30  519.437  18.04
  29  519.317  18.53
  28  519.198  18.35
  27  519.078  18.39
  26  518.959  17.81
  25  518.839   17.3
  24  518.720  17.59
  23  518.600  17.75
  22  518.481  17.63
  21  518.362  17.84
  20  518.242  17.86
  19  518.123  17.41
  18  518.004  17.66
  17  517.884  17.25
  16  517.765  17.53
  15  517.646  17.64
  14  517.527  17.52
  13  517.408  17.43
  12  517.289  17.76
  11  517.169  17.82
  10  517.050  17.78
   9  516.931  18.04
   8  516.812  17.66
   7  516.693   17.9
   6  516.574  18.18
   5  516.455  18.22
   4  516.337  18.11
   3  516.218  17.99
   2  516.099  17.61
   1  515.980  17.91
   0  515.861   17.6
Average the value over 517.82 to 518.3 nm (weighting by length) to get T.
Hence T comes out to 17.5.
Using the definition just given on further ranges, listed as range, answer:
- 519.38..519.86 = 18.4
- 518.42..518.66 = 17.7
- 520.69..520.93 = 18.8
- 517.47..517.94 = 17.5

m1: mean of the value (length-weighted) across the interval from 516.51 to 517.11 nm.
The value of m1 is 17.9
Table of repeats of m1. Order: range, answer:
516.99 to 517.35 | 17.8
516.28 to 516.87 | 18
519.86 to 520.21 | 18.5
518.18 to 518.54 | 17.8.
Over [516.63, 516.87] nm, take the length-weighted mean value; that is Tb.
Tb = 17.8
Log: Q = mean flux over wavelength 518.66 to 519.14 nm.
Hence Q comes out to 17.8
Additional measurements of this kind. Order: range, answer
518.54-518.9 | 17.5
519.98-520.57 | 18.7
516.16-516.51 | 18.1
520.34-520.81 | 18.8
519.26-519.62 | 18.4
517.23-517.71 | 17.6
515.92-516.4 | 17.9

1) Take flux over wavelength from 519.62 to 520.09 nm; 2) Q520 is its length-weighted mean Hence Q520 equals 18.5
